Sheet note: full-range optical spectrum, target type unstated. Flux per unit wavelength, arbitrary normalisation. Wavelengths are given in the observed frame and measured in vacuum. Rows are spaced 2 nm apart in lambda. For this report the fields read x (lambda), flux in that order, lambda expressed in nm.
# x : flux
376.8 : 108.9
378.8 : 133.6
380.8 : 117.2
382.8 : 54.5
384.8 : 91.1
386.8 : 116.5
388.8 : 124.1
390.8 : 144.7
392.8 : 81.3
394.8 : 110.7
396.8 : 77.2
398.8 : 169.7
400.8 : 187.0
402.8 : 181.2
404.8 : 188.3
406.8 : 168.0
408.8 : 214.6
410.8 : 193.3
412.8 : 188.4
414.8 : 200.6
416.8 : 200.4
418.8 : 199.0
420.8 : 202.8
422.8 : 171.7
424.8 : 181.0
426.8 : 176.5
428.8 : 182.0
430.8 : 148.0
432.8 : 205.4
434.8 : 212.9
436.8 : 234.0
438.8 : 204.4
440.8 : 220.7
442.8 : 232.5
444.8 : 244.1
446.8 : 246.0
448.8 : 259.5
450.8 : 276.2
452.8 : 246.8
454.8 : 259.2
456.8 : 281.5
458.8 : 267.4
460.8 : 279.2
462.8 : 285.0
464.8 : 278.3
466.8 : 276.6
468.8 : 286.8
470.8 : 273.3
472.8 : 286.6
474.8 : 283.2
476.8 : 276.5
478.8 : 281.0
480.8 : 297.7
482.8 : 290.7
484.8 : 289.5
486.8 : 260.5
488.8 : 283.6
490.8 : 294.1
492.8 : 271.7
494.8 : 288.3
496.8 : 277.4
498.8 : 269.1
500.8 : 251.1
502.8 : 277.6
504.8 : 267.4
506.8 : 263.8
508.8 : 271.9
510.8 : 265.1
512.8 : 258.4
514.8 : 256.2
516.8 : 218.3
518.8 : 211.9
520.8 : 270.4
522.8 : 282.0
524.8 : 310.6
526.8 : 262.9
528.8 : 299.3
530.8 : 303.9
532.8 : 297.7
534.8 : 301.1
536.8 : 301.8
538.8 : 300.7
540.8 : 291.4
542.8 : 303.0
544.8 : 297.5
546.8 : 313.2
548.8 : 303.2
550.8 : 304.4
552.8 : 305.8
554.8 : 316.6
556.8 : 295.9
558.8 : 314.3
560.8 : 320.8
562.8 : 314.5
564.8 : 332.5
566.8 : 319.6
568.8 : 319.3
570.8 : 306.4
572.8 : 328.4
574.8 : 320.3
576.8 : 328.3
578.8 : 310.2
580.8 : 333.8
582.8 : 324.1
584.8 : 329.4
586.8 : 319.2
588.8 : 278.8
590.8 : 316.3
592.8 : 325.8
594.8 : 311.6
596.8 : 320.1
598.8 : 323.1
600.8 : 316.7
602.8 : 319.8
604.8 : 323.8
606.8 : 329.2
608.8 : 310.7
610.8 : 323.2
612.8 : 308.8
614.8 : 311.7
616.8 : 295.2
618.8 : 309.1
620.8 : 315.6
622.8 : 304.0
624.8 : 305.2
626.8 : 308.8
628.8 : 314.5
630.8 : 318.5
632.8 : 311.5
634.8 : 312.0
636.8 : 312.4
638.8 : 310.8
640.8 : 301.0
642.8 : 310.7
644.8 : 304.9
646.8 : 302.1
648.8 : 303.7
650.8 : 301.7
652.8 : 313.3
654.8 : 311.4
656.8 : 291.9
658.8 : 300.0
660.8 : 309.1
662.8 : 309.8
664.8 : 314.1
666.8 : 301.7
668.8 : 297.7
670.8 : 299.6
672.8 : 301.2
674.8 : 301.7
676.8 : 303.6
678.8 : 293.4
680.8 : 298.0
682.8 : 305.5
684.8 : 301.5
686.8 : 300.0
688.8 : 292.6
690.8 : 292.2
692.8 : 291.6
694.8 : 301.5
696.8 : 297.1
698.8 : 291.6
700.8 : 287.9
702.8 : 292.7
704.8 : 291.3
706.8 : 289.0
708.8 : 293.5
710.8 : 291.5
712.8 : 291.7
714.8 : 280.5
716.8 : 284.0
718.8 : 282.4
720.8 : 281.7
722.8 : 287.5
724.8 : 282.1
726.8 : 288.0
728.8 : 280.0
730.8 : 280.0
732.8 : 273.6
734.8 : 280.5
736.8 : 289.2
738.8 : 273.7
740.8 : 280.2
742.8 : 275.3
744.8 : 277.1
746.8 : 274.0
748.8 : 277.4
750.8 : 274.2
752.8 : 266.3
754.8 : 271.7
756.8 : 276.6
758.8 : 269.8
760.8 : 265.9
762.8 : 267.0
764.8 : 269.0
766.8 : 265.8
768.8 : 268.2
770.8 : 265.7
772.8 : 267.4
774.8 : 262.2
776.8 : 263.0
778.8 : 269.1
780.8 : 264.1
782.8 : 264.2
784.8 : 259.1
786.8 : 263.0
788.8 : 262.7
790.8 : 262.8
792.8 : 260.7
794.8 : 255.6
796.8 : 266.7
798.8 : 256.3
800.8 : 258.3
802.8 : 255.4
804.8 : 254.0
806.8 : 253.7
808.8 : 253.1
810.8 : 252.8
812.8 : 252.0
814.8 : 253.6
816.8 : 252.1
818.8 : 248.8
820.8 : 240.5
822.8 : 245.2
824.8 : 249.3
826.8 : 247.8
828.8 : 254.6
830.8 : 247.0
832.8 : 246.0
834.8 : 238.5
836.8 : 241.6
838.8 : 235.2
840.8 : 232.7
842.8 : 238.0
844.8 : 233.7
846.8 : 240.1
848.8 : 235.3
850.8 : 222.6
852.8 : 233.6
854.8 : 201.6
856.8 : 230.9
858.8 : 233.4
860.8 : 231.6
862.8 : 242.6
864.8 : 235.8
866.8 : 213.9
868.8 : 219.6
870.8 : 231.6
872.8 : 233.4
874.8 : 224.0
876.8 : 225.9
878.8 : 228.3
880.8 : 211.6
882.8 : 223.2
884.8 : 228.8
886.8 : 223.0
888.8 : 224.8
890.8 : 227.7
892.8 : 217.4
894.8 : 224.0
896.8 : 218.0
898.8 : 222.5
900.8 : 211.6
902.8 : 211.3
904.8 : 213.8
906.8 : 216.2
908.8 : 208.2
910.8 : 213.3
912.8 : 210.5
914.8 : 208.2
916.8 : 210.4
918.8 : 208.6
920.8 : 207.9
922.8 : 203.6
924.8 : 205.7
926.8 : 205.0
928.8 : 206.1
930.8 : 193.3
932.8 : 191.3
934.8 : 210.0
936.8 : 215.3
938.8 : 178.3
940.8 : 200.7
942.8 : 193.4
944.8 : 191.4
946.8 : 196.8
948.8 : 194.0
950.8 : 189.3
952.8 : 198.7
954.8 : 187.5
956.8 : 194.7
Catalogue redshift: 0.000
